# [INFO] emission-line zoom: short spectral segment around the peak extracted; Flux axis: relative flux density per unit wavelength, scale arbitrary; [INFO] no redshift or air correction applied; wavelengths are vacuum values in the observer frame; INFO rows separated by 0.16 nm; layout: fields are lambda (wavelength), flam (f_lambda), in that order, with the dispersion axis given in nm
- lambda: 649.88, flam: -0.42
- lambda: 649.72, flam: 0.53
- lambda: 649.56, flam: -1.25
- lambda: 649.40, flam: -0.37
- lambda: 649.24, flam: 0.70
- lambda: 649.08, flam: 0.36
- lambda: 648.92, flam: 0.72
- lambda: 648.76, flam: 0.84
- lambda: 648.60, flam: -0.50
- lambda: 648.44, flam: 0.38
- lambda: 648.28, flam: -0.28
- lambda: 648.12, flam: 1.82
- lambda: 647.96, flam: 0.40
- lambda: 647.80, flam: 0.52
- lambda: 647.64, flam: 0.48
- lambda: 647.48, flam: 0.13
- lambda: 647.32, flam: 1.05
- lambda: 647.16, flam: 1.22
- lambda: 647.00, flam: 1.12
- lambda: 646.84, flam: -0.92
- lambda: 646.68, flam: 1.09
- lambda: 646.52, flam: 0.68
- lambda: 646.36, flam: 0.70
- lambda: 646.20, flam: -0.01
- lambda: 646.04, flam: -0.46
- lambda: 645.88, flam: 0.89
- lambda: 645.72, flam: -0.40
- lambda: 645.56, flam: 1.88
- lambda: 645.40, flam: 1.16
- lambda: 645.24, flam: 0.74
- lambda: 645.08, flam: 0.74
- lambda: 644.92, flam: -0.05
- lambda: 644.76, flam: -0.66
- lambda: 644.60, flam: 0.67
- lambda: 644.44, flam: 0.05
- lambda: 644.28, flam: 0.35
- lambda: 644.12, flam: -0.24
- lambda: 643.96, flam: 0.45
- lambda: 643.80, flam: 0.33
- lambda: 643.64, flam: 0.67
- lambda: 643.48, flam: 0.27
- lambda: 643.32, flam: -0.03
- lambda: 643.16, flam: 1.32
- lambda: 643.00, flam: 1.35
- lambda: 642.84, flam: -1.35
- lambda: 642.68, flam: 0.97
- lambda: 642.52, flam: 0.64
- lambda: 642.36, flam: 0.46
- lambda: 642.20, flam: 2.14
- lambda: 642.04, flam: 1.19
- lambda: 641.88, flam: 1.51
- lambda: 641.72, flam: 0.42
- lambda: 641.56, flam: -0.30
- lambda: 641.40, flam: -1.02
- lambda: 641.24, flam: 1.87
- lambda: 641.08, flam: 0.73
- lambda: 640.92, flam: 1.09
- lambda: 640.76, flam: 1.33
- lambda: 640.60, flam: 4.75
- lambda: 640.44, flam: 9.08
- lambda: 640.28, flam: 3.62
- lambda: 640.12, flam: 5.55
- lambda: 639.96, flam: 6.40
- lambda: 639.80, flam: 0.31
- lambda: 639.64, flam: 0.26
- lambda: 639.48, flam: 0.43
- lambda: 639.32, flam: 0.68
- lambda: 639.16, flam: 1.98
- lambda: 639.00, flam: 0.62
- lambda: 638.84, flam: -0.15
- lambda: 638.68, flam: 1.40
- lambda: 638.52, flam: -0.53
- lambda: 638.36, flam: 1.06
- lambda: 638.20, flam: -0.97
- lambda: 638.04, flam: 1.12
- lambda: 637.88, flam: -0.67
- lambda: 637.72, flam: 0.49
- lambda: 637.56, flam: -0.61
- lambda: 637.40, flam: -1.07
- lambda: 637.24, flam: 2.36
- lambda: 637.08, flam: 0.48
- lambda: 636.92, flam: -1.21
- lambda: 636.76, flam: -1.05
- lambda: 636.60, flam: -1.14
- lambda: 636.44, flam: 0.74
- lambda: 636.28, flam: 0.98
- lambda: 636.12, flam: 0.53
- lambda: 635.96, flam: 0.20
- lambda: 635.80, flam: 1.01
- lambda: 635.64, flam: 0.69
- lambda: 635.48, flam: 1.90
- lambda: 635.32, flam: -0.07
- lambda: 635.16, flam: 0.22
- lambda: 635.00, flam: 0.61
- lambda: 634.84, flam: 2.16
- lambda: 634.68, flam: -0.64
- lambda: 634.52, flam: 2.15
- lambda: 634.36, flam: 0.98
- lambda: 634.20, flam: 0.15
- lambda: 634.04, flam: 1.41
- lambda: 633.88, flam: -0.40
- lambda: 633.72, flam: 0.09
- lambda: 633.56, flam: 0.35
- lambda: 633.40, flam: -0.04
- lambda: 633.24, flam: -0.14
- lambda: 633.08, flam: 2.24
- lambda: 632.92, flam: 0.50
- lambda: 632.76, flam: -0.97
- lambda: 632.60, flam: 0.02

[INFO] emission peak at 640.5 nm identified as [O II]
